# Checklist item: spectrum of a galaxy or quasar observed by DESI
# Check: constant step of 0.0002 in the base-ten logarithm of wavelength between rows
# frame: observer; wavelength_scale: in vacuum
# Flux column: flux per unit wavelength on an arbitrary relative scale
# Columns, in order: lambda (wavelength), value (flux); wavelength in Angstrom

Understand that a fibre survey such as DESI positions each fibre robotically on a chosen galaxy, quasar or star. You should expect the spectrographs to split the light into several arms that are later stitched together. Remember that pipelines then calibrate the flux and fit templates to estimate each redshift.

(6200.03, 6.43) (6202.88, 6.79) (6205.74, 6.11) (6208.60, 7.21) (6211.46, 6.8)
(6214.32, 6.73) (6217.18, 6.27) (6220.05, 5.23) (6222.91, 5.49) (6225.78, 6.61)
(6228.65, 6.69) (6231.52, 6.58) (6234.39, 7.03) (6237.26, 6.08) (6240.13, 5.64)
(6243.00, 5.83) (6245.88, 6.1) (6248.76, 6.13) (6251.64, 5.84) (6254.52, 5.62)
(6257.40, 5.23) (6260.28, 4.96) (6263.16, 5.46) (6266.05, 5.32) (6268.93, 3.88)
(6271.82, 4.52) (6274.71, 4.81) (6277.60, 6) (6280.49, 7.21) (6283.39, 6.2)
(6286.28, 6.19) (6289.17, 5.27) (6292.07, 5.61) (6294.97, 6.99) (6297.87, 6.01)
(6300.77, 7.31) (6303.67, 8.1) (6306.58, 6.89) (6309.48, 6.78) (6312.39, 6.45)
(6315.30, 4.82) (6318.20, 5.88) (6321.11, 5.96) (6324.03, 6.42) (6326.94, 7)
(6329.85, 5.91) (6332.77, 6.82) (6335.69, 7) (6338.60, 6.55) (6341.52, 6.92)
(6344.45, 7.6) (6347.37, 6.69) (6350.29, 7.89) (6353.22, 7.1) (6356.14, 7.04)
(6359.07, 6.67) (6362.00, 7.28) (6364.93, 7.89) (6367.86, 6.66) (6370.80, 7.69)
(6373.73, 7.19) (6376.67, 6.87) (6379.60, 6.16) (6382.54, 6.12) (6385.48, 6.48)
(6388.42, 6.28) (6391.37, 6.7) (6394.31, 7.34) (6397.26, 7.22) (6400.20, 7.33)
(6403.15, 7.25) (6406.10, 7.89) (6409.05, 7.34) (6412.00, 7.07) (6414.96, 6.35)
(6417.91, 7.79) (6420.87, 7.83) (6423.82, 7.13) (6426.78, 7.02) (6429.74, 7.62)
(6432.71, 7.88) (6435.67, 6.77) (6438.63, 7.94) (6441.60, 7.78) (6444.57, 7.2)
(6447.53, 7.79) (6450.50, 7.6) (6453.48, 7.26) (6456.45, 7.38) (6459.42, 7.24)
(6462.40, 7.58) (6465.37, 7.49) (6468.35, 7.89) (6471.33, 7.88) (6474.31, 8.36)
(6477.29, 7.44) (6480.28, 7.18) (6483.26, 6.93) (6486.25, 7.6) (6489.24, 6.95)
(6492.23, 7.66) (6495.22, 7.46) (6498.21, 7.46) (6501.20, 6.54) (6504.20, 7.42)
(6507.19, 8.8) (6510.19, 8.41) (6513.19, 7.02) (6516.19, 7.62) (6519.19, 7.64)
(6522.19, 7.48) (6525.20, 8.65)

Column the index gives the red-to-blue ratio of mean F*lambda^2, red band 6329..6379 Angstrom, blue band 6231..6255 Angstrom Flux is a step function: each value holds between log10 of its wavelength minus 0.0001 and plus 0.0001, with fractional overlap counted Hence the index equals 1.20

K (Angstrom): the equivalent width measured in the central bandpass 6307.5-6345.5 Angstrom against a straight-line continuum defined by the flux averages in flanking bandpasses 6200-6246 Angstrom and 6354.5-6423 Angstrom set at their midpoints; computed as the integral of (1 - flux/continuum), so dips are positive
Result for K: 1.84 Angstrom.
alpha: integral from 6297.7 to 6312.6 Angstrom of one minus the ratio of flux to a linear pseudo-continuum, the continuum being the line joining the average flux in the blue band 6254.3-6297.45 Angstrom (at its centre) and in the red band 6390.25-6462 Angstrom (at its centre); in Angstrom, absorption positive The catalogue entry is -2.8 Angstrom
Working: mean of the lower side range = 5.56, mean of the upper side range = 7.37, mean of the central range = 7.04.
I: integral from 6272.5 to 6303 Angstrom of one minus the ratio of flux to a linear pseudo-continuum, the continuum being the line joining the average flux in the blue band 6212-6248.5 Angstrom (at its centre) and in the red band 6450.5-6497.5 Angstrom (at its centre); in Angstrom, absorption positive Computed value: 1.6 Angstrom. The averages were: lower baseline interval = 6.2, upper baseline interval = 7.49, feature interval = 6.17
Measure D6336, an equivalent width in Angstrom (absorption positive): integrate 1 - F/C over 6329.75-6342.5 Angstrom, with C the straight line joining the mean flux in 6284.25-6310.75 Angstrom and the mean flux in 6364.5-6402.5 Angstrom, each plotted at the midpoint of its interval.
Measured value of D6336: 0.0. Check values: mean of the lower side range 6.56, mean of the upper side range 6.9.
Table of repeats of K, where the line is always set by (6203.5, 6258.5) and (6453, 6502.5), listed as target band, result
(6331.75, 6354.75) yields -1.1 Angstrom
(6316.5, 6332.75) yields 1.0 Angstrom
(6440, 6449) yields -0.4 Angstrom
